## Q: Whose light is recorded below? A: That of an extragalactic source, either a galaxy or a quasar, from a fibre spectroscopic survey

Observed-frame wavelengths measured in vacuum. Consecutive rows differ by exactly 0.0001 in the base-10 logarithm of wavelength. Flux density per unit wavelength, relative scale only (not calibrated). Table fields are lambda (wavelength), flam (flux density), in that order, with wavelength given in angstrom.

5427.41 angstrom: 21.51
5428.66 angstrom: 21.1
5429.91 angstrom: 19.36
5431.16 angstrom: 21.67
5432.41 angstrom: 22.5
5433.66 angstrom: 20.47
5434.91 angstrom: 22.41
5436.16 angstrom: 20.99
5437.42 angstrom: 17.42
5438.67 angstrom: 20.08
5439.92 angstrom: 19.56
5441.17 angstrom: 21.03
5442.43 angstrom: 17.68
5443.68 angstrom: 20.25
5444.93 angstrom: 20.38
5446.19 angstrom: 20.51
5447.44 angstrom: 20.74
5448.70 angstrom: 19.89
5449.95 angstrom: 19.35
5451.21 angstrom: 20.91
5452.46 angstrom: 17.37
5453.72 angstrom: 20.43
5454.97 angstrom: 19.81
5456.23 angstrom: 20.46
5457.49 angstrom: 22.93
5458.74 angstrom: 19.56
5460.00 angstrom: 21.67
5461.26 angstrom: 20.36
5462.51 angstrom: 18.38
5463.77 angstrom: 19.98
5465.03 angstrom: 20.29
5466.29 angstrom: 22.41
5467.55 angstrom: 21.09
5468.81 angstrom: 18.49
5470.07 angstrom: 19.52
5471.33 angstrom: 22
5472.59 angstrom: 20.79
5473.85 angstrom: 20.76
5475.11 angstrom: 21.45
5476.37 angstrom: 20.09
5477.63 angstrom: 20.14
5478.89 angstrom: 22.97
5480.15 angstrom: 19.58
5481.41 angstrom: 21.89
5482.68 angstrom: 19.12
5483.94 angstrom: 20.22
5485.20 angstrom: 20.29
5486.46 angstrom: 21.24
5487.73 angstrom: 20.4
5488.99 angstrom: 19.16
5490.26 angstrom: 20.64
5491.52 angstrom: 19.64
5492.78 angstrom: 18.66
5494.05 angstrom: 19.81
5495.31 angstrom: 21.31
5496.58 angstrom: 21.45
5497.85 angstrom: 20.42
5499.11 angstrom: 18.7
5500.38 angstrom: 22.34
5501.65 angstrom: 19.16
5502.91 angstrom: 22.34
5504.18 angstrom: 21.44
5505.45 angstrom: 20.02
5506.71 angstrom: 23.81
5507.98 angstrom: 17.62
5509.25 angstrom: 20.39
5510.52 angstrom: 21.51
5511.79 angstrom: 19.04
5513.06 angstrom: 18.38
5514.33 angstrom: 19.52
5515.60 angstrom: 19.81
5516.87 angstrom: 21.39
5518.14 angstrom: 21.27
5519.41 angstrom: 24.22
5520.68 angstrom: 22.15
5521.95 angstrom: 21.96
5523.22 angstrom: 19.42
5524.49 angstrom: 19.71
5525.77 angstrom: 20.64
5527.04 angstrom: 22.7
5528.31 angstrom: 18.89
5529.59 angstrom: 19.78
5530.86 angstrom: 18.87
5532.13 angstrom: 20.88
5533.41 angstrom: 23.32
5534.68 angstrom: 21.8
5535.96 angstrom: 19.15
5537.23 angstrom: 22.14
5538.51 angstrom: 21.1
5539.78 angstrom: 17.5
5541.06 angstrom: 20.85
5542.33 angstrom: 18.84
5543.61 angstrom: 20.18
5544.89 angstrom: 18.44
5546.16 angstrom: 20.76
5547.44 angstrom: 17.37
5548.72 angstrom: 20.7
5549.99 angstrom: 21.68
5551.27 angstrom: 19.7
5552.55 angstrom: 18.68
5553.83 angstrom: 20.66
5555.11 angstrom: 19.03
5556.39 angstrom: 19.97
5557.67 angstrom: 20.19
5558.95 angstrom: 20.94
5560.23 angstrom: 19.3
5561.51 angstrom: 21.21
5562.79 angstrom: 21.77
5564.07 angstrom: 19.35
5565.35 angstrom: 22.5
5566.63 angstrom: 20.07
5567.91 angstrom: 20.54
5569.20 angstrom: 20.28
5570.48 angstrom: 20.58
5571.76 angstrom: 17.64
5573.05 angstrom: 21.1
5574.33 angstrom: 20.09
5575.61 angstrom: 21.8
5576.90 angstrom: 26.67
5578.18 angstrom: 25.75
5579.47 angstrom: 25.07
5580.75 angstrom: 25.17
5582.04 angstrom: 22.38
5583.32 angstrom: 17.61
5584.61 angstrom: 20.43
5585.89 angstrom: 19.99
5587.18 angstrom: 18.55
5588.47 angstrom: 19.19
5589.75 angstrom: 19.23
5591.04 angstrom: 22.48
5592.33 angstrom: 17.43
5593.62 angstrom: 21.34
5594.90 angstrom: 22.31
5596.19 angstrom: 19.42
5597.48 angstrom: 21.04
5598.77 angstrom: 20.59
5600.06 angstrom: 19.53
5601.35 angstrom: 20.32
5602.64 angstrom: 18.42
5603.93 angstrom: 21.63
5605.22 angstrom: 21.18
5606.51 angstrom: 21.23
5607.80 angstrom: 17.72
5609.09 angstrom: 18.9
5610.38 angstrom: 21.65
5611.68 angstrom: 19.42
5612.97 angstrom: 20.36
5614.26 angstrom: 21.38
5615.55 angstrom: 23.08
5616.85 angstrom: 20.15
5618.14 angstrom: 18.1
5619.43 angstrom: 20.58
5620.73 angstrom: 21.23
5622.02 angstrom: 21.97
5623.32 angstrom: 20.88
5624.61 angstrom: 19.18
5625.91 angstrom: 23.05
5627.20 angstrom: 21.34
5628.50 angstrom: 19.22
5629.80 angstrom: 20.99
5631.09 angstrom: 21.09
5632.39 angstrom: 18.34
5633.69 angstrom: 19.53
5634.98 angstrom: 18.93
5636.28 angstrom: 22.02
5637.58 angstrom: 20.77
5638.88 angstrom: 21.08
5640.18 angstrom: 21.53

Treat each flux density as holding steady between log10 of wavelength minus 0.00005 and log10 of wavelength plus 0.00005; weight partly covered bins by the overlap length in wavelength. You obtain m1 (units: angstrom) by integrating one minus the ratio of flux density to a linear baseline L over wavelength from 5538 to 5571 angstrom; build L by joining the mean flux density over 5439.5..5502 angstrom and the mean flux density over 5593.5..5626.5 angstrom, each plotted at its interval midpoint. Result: 0.6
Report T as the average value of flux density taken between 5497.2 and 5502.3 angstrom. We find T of 20.2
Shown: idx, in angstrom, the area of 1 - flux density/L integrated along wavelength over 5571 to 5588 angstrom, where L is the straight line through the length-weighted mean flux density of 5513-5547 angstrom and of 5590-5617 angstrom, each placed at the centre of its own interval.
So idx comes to -1.0 angstrom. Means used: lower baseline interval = 20.5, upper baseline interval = 20.4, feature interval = 21.7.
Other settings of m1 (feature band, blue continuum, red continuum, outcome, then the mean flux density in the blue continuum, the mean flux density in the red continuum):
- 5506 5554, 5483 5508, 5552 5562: -0.4 angstrom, 20.5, 20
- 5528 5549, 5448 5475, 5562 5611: 0.6 angstrom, 20.3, 20.8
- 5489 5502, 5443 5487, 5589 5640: 0.2 angstrom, 20.4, 20.4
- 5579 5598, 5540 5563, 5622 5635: -0.5 angstrom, 19.9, 20.4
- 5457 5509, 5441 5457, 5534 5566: -1.4 angstrom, 19.9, 20.2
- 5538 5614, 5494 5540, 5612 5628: 1.2 angstrom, 20.7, 20.9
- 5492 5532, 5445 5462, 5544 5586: 0.1 angstrom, 20.3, 20.8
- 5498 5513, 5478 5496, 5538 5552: -0.2 angstrom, 20.4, 19.7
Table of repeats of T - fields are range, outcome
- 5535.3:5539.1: 20.8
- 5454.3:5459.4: 20.7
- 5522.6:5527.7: 20.6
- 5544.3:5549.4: 19.4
